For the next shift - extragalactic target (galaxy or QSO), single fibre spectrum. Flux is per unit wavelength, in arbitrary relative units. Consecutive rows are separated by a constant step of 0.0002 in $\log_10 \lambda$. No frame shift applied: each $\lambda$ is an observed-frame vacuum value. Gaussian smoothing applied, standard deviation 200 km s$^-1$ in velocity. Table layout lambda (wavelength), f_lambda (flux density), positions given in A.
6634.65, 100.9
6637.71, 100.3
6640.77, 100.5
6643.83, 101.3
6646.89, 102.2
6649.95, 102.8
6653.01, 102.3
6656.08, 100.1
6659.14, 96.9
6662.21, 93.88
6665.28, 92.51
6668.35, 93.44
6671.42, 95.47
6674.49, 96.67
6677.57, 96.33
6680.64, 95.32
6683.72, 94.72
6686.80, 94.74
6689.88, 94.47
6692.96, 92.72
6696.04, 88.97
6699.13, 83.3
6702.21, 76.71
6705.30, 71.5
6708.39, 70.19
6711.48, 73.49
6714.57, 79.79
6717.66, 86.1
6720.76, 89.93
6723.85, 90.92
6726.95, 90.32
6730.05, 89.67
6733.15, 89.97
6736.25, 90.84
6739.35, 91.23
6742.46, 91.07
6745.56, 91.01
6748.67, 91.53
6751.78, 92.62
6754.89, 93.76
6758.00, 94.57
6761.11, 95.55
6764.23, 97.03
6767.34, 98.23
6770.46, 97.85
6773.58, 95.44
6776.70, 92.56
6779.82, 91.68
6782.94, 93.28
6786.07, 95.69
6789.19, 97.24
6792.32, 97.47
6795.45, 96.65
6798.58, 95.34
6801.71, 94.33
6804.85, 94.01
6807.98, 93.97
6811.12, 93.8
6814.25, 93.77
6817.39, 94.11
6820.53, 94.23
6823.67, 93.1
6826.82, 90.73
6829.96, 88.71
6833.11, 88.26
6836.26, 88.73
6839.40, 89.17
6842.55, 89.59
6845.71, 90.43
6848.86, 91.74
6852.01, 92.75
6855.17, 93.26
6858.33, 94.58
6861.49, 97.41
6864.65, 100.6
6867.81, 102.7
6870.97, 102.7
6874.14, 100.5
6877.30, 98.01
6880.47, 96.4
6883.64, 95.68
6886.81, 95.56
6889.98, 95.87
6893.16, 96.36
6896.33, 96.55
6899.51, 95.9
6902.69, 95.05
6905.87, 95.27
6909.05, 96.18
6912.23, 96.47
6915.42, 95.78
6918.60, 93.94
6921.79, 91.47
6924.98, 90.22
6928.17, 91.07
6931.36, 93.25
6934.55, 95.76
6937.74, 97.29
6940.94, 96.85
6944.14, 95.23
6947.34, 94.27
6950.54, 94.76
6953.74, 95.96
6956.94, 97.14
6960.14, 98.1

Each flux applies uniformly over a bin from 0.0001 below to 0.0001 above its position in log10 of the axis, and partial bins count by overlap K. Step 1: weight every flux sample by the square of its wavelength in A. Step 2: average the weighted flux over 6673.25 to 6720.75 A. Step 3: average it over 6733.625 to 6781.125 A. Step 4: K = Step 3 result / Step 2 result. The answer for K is 1.10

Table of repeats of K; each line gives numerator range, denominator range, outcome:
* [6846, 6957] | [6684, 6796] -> 1.11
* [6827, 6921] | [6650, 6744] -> 1.11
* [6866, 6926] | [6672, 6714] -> 1.18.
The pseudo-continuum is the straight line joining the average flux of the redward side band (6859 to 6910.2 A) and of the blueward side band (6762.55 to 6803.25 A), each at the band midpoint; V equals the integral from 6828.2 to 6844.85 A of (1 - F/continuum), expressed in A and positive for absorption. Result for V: 1.3 A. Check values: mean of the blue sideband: 95.6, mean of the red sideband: 97.5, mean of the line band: 89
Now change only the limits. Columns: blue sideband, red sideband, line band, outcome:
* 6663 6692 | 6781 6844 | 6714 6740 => 1.4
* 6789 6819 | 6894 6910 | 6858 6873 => -0.7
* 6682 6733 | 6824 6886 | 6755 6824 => -3.5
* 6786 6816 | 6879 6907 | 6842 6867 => 0.3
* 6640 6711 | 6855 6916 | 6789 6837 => 1.1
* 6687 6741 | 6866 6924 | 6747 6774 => -2.1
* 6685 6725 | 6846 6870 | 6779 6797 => -1.0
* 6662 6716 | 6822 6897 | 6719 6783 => -1.8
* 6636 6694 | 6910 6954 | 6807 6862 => 2.0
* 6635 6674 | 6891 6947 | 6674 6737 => 6.8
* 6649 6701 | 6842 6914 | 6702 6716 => 3.1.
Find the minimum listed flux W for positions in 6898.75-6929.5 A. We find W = 90.22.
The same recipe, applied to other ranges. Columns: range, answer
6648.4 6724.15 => 70.19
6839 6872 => 89.17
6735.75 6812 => 90.84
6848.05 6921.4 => 91.74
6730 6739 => 89.67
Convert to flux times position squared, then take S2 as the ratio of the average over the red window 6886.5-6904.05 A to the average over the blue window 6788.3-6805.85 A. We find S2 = 1.0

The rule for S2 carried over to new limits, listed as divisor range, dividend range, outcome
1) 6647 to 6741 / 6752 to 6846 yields 1.07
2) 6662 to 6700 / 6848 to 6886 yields 1.10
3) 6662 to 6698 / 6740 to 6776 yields 1.03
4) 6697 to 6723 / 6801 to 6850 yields 1.19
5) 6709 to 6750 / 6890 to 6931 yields 1.14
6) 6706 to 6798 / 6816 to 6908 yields 1.07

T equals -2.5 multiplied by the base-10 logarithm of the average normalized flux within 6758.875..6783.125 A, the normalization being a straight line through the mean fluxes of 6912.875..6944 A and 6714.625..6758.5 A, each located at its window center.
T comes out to -0.048 mag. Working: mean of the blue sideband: 90.5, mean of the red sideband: 94.1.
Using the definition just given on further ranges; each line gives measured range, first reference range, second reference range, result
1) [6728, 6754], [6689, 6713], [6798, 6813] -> -0.06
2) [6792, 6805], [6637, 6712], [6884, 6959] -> -0.02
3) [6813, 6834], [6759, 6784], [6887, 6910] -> 0.04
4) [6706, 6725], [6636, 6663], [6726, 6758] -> 0.16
